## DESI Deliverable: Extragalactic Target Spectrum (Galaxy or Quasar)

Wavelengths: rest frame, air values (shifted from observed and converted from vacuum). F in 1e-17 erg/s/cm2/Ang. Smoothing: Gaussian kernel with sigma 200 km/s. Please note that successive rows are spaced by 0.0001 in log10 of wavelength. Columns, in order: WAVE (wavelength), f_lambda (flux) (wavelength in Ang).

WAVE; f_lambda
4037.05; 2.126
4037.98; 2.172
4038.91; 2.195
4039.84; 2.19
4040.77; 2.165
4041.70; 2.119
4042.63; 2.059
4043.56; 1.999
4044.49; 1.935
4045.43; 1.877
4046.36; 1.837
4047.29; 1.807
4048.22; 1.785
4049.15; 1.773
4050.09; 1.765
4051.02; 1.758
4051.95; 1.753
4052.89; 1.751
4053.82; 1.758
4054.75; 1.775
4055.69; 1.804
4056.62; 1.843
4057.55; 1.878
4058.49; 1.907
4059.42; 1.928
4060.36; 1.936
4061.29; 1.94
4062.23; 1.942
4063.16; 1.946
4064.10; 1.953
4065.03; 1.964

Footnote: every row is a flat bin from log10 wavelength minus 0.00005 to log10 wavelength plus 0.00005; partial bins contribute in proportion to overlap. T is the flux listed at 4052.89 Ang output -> 1.751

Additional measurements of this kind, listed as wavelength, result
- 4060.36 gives 1.936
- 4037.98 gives 2.172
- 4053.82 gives 1.758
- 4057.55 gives 1.878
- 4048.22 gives 1.785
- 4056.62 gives 1.843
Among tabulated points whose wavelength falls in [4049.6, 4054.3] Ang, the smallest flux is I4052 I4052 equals 1.751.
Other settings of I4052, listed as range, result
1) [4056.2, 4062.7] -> 1.843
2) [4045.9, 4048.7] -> 1.785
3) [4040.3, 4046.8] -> 1.837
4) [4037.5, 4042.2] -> 2.119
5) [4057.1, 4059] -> 1.878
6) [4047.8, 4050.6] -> 1.765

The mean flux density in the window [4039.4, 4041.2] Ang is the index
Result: 2.18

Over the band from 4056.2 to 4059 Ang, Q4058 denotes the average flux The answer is 1.88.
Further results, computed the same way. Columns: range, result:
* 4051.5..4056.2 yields 1.77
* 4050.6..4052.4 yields 1.76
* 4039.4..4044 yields 2.11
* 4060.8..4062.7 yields 1.95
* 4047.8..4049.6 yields 1.78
